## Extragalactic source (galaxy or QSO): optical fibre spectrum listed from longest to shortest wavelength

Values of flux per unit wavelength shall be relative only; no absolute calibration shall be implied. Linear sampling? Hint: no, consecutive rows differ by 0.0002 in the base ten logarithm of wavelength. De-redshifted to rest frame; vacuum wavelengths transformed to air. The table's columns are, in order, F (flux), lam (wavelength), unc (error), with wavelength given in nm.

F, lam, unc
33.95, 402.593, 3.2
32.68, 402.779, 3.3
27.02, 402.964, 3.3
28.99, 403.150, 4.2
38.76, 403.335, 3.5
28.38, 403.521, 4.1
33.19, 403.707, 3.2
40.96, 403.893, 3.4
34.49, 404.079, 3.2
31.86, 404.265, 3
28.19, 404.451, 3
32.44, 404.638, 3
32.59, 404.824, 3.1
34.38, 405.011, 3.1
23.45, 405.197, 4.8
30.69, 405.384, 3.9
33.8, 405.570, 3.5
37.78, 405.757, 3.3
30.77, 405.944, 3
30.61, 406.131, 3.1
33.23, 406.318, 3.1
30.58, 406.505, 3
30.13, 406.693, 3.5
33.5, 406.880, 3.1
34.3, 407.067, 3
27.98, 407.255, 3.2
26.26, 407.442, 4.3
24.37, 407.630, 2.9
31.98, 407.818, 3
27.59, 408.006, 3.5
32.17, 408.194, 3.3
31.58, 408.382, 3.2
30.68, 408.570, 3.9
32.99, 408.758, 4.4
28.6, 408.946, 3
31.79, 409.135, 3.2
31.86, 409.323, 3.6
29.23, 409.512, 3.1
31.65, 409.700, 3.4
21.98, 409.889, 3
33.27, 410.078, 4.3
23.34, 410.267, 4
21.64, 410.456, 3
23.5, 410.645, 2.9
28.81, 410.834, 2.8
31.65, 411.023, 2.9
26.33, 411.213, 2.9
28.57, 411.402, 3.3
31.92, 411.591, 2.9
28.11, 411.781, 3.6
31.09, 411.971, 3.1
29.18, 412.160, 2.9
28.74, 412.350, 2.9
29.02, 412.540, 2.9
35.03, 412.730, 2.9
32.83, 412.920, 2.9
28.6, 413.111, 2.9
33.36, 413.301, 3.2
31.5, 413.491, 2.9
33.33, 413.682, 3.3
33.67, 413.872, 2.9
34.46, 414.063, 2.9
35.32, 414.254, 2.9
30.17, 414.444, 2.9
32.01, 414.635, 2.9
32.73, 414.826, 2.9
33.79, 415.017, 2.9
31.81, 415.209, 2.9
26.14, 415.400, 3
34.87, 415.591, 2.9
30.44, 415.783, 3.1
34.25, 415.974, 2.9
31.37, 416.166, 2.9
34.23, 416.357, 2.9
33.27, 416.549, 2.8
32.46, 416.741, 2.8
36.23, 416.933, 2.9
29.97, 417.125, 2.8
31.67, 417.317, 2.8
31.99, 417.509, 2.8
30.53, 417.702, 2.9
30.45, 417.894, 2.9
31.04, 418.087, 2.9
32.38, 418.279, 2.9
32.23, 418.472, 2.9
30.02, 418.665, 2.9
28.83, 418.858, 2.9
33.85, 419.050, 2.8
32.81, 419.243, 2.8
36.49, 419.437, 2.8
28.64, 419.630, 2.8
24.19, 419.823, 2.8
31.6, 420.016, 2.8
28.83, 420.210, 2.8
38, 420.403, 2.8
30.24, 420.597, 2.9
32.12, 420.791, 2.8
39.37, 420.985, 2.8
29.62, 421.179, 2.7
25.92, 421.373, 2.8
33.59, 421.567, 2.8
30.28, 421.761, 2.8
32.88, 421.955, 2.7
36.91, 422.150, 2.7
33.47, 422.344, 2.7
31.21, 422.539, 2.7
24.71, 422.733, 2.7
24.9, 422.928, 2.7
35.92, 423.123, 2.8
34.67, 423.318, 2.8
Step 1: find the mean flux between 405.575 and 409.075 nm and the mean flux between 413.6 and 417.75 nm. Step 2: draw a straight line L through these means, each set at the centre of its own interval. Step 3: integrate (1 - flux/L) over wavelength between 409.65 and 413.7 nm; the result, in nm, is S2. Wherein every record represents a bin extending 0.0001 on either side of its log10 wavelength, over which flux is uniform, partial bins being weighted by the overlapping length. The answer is 0.33 nm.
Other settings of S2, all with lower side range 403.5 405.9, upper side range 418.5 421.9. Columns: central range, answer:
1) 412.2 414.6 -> -0.011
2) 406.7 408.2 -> 0.126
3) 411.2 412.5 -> 0.112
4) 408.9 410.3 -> 0.130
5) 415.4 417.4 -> -0.052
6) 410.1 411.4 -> 0.229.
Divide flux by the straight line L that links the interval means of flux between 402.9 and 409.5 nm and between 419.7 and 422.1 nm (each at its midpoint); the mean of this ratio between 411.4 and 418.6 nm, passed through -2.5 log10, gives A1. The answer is -0.01 mag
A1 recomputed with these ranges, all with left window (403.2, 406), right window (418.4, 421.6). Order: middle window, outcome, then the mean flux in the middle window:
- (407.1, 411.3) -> 0.132 mag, 28.7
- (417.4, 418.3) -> 0.017 mag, 31.2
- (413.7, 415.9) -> -0.015 mag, 32.4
